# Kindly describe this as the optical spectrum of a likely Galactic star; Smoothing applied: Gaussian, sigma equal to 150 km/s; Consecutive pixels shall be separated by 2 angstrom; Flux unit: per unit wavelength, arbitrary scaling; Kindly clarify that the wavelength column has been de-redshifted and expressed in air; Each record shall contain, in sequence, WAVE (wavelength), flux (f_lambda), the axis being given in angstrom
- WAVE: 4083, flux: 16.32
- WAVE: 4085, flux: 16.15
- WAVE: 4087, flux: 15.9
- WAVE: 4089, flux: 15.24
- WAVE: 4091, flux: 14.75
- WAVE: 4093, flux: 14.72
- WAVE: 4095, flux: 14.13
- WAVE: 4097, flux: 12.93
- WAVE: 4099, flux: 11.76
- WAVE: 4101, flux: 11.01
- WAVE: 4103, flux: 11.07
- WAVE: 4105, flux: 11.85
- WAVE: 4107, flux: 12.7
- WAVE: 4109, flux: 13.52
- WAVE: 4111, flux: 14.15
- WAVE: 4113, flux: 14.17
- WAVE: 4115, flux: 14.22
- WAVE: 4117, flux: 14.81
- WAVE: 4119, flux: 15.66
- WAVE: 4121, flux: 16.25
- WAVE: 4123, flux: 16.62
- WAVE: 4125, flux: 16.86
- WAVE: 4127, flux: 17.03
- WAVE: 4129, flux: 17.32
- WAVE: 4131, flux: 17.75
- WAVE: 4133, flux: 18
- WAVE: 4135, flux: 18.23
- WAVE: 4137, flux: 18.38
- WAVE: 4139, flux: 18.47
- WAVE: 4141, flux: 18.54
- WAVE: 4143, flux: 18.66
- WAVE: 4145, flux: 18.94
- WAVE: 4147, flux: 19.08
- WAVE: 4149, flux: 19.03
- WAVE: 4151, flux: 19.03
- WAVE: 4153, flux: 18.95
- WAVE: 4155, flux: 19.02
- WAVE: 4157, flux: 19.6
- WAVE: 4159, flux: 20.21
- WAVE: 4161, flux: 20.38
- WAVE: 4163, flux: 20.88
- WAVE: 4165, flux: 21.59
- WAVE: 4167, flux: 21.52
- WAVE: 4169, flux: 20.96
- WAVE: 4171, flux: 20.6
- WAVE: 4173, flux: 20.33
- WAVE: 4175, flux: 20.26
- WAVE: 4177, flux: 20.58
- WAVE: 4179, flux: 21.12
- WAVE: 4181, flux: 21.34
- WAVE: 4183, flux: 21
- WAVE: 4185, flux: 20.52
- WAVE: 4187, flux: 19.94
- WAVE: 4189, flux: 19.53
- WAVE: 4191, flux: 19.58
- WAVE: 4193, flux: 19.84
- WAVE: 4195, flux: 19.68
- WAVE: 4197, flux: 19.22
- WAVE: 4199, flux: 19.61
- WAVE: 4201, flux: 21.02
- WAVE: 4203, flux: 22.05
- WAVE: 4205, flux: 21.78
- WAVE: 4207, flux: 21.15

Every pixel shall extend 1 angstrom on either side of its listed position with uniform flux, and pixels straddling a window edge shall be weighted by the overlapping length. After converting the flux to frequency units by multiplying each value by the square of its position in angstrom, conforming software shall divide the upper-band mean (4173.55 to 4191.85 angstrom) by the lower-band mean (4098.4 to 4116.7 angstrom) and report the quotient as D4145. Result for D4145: 1.7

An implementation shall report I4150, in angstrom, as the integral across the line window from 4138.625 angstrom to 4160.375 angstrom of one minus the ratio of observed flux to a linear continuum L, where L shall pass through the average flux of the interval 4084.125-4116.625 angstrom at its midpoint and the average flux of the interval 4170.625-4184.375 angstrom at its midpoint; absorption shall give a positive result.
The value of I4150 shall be -1.1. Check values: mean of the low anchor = 13.7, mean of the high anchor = 20.7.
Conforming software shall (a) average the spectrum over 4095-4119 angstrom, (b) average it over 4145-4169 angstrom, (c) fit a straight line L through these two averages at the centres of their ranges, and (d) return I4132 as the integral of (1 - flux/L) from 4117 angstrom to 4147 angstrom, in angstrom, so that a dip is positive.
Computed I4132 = -2.0 angstrom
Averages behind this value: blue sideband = 13.1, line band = 17.6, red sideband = 19.9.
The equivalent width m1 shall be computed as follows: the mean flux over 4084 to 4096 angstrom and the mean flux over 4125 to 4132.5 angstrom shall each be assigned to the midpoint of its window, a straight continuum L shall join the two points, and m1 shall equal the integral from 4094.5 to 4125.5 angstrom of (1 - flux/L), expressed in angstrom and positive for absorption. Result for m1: 4.8 angstrom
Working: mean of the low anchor 15.1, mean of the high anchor 17.3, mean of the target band 13.8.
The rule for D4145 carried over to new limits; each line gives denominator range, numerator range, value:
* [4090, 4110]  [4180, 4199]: 1.63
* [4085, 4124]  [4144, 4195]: 1.48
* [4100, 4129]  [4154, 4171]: 1.46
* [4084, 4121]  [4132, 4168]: 1.43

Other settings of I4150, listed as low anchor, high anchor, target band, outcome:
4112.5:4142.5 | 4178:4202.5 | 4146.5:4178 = -2.3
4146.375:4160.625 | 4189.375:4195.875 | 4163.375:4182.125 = -1.4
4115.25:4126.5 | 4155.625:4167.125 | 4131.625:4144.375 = -0.3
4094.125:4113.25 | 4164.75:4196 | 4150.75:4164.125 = -1.2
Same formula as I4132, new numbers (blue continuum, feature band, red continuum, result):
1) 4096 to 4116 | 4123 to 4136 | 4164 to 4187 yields -1.7 angstrom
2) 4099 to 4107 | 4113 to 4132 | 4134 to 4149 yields -1.3 angstrom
